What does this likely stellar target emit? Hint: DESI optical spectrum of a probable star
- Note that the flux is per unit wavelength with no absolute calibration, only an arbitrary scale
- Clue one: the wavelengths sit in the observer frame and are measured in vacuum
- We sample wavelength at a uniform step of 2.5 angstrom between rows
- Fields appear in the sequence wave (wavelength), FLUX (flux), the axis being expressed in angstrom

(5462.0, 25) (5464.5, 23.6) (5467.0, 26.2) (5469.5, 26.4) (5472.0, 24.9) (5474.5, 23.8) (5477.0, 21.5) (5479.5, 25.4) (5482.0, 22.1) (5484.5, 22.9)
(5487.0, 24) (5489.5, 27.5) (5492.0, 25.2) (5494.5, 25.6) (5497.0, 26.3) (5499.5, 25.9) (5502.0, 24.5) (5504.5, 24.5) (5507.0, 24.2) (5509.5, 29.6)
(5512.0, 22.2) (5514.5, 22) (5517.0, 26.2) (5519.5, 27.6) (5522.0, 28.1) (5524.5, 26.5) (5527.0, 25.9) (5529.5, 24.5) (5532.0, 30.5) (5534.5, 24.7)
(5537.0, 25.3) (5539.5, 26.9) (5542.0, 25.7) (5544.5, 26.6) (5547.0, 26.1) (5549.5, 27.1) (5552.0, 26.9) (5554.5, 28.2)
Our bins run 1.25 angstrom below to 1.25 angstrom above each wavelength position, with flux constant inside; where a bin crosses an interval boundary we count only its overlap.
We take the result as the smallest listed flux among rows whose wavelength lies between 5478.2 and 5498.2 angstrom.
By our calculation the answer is 22.1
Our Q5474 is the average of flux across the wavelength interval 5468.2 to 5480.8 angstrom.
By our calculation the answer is 24.4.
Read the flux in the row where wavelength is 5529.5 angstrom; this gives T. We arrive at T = 24.5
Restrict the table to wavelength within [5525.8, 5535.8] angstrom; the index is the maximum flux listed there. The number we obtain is 30.5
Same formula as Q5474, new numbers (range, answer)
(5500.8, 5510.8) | 25.7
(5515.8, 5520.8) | 26.9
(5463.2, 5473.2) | 25.3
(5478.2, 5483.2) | 23.7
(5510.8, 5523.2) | 25.2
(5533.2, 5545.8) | 25.9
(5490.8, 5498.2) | 25.7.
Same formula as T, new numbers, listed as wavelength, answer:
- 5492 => 25.2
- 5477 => 21.5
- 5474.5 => 23.8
